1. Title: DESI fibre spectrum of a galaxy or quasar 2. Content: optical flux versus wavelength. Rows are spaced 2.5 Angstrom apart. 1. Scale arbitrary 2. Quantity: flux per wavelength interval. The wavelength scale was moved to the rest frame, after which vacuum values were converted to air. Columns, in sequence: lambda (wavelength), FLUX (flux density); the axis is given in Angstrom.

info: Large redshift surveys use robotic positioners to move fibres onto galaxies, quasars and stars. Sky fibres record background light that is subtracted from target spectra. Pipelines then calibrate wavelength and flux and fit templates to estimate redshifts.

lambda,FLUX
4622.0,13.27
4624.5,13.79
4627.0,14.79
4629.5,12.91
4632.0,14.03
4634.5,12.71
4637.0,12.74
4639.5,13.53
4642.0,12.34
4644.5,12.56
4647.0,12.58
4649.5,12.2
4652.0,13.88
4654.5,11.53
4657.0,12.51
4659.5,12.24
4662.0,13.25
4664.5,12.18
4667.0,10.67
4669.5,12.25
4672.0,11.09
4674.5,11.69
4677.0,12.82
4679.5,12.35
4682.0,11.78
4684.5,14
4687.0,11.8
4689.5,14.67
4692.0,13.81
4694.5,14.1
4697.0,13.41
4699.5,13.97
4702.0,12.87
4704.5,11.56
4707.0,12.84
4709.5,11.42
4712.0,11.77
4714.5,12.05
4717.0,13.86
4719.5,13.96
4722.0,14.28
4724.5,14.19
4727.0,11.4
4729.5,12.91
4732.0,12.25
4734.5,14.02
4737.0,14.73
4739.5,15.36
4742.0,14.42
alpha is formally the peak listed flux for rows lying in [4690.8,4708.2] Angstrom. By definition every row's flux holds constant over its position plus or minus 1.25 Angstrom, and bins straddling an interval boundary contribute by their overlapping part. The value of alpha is 14.1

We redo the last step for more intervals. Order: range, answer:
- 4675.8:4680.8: 12.82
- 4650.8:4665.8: 13.88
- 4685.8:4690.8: 14.67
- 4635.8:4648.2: 13.53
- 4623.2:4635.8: 14.79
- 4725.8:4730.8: 12.91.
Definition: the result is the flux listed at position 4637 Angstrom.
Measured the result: 12.74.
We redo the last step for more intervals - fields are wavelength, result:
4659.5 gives 12.24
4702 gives 12.87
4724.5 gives 14.19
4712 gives 11.77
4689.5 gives 14.67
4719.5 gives 13.96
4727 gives 11.4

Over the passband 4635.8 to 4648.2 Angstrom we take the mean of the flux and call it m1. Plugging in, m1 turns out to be 12.8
